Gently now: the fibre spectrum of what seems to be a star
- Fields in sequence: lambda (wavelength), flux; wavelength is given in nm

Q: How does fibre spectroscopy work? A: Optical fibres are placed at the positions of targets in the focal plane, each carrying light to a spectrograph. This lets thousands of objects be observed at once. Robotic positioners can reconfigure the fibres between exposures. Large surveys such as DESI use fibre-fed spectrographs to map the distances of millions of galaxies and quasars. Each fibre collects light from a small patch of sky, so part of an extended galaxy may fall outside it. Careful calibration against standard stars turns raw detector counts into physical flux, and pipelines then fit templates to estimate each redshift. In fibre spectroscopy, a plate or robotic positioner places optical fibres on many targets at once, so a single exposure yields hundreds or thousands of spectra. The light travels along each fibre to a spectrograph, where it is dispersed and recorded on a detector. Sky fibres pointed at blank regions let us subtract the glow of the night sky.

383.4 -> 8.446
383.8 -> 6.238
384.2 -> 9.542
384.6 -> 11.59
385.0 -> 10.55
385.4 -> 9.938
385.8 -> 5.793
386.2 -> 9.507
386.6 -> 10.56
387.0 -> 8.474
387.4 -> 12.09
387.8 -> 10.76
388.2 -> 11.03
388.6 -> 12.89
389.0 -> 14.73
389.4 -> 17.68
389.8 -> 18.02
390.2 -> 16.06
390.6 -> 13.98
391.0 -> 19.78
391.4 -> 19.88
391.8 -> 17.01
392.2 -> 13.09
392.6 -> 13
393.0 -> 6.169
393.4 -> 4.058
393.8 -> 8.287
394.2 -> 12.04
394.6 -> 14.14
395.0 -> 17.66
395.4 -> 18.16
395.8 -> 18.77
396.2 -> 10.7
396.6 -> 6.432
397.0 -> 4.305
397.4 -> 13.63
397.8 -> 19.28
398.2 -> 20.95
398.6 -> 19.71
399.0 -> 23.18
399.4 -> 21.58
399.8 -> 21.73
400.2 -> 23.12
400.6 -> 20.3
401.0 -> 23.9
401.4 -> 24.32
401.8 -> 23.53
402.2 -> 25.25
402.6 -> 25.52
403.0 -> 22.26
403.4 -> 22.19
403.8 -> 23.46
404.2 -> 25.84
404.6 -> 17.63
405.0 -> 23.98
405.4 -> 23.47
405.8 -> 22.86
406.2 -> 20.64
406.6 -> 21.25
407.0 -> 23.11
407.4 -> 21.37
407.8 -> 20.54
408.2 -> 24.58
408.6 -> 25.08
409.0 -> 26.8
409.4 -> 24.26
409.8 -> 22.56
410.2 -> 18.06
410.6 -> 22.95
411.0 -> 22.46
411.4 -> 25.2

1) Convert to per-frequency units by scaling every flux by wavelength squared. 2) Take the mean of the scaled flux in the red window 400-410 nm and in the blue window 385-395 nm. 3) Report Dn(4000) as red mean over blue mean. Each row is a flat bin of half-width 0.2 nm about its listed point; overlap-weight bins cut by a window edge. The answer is 2.0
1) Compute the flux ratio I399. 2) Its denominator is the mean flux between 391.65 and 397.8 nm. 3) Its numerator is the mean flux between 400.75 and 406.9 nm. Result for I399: 1.92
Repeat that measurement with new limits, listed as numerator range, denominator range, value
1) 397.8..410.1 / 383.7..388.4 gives 2.33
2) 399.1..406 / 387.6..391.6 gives 1.49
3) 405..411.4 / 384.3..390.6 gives 1.90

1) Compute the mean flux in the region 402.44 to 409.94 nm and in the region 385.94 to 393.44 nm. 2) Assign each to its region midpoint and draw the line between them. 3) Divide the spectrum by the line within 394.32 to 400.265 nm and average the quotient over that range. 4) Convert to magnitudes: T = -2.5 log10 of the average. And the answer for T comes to 0.073 mag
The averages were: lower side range 13.2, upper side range 23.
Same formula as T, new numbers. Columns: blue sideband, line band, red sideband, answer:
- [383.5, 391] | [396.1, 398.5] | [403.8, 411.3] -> 0.32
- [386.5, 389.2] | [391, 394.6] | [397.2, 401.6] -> 0.24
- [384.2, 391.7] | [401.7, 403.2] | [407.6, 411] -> -0.22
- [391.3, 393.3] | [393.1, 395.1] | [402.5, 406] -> 0.35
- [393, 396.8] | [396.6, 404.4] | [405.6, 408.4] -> -0.24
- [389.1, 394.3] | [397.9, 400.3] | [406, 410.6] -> -0.21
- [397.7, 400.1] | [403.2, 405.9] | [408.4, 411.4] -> -0.02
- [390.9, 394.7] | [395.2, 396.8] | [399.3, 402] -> 0.21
